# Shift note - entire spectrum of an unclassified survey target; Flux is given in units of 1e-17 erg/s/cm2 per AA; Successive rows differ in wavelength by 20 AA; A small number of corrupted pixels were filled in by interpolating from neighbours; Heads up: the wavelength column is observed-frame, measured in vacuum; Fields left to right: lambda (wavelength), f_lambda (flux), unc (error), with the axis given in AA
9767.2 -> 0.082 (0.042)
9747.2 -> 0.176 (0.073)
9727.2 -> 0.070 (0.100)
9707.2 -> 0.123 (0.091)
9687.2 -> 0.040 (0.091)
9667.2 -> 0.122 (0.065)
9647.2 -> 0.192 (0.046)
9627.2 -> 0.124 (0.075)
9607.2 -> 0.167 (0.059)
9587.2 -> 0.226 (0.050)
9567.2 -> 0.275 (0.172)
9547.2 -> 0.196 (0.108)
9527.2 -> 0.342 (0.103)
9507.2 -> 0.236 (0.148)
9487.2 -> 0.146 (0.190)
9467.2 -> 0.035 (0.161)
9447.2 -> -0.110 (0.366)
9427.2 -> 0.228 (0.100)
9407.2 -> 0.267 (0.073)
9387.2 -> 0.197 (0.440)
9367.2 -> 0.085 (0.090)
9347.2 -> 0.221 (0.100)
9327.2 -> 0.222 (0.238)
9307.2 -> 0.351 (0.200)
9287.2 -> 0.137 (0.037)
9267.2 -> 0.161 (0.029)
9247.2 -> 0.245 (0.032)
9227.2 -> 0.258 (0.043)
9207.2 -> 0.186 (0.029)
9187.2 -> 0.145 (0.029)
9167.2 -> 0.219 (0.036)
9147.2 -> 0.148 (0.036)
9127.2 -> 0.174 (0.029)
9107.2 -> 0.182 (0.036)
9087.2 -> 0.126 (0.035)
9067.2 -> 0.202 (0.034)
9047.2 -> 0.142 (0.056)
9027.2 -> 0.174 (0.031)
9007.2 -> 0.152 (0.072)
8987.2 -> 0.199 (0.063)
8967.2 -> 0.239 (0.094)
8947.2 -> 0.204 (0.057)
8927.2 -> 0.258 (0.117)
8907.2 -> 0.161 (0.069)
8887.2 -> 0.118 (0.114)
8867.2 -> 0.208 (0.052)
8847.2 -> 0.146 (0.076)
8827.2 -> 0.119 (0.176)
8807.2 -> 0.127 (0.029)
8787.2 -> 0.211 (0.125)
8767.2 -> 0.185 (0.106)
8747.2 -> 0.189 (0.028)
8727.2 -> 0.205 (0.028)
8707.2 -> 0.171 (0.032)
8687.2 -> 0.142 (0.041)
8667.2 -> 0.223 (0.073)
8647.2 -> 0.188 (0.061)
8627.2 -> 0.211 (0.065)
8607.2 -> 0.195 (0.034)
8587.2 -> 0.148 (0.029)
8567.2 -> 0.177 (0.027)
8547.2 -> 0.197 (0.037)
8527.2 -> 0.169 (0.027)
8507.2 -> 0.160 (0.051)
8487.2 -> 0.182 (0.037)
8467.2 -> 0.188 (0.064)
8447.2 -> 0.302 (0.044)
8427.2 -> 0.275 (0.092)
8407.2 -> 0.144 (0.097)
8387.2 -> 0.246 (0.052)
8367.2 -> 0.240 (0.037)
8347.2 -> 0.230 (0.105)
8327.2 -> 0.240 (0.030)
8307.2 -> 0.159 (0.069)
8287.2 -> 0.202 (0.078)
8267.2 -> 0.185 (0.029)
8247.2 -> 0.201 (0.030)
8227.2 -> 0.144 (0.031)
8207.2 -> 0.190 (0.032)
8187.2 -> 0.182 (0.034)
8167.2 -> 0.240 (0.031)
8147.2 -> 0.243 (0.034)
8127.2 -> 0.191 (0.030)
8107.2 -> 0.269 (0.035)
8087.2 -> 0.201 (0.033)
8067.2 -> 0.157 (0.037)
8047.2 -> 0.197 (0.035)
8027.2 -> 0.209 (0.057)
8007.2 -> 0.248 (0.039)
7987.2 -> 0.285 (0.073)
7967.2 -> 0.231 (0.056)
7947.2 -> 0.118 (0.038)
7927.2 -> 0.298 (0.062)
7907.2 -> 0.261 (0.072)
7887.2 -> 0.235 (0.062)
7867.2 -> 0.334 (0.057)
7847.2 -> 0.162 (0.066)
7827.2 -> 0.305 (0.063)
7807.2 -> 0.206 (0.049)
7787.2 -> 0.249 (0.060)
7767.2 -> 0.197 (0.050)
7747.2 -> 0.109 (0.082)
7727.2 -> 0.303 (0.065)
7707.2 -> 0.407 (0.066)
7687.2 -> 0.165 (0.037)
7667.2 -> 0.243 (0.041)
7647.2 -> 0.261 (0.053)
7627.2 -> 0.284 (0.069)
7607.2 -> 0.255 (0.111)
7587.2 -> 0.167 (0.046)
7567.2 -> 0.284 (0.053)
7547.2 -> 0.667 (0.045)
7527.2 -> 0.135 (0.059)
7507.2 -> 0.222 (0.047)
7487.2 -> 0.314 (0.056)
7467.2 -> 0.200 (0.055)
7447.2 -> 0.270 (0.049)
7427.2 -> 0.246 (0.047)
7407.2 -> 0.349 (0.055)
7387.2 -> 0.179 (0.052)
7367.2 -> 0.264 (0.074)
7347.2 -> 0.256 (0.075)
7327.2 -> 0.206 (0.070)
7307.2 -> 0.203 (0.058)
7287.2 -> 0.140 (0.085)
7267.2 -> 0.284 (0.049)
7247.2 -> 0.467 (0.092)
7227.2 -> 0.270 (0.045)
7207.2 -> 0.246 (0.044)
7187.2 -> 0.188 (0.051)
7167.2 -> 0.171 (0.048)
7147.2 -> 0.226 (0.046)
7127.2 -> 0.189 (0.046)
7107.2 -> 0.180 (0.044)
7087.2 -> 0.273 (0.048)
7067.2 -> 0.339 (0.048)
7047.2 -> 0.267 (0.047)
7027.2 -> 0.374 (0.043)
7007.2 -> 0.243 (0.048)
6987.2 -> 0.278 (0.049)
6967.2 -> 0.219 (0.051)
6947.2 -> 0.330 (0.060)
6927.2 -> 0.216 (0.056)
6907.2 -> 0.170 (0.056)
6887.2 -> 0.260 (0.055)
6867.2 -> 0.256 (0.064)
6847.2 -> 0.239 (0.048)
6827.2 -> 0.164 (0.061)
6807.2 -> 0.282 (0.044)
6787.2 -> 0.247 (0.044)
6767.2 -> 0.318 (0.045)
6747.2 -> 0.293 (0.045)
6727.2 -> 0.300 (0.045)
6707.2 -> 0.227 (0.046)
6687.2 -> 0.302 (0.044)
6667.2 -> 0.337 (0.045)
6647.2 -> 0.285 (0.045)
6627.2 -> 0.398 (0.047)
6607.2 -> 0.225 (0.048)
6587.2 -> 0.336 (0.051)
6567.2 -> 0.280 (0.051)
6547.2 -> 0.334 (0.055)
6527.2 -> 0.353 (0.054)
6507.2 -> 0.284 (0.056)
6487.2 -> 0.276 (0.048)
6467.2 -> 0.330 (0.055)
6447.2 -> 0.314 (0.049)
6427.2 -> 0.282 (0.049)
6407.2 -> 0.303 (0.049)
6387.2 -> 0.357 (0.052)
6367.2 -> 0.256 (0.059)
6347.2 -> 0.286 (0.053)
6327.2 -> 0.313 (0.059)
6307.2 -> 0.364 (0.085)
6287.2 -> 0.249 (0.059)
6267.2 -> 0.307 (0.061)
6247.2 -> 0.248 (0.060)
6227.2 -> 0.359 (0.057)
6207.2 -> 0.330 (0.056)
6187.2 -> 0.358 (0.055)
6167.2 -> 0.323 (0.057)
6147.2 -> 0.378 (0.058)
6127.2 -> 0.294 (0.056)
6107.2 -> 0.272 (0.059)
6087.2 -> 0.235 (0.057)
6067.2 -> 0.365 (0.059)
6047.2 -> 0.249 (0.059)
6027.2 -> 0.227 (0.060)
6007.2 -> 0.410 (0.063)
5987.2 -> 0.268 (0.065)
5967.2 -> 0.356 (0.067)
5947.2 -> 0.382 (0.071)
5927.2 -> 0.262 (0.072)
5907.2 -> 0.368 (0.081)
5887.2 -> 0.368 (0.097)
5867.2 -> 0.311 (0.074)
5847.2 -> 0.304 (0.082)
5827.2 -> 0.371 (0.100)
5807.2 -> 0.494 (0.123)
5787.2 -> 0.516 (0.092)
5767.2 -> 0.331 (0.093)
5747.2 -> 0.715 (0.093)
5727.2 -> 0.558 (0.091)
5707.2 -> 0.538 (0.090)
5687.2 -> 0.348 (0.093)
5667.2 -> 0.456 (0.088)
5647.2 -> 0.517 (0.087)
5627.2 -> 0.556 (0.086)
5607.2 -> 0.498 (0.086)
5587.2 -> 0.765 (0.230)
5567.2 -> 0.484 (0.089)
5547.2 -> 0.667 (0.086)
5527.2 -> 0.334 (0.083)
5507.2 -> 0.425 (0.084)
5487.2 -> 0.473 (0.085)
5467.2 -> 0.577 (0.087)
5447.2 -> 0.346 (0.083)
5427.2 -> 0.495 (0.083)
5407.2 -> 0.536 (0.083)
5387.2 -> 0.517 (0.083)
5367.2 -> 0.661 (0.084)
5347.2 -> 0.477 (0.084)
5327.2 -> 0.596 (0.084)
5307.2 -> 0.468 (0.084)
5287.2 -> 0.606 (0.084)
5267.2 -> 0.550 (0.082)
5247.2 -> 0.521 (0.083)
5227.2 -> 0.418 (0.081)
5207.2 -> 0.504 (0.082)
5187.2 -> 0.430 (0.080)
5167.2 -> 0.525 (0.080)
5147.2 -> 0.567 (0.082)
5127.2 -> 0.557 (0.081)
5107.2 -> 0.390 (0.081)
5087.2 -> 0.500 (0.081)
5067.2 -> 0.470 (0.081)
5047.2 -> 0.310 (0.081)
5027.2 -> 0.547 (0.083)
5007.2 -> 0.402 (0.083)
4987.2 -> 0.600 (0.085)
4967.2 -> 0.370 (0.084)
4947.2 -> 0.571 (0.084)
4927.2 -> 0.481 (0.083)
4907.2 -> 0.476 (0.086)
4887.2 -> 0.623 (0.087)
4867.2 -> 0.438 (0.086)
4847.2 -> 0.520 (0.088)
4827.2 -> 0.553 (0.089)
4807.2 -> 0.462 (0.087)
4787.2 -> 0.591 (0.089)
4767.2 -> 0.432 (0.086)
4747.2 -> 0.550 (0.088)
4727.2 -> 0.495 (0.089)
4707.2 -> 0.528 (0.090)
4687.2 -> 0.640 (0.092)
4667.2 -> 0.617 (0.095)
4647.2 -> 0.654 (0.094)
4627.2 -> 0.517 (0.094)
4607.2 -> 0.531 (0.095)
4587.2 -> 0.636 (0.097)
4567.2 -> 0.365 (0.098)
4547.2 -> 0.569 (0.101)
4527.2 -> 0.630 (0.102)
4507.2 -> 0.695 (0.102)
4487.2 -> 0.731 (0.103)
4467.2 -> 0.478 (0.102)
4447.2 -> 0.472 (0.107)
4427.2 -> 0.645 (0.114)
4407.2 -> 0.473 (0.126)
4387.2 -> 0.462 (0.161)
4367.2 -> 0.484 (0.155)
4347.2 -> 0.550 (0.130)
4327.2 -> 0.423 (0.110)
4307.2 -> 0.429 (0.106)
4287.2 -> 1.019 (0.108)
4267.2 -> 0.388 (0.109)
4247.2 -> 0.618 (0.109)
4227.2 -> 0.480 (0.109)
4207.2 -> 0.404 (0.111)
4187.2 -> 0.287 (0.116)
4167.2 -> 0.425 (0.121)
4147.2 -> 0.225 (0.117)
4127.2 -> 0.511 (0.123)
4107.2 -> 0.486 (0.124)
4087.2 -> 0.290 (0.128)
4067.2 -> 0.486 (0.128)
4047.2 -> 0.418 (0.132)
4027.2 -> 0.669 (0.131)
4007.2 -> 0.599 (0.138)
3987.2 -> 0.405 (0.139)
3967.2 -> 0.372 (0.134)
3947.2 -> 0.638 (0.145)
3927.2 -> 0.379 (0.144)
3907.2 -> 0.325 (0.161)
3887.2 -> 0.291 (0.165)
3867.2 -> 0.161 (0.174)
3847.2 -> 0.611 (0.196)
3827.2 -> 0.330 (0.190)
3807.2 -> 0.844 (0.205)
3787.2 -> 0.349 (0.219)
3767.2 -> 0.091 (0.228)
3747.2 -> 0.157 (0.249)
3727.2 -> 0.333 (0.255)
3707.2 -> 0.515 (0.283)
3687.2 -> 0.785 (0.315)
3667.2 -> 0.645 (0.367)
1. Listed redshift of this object 0.15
